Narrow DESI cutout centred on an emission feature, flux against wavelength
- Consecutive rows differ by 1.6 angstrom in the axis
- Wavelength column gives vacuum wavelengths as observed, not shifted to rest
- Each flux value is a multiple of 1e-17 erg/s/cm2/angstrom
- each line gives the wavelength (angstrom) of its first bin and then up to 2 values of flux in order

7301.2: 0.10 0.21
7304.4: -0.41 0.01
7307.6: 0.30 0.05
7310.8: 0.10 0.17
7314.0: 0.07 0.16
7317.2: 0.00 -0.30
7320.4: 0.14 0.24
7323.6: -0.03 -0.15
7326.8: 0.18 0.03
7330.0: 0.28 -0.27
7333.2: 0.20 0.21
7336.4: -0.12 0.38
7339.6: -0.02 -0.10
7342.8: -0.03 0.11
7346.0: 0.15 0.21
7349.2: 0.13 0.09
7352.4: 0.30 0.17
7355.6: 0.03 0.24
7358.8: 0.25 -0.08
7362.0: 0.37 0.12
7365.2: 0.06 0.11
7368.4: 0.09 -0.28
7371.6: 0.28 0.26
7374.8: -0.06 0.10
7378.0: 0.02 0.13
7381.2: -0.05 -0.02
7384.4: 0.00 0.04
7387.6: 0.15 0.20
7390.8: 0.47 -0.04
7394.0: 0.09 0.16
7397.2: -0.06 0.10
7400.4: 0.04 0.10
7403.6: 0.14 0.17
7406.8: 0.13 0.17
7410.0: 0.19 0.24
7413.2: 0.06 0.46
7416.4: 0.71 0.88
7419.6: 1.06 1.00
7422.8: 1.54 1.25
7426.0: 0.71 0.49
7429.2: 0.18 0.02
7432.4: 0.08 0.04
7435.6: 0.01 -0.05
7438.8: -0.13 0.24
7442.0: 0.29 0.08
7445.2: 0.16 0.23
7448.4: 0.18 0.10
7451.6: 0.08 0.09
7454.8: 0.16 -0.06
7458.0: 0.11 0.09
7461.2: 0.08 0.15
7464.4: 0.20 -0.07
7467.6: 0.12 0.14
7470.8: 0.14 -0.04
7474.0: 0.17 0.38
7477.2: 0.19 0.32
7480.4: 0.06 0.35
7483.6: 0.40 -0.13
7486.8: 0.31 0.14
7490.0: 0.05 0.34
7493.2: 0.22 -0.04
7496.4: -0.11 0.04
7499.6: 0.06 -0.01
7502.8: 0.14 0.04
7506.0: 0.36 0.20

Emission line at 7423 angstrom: [O II]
